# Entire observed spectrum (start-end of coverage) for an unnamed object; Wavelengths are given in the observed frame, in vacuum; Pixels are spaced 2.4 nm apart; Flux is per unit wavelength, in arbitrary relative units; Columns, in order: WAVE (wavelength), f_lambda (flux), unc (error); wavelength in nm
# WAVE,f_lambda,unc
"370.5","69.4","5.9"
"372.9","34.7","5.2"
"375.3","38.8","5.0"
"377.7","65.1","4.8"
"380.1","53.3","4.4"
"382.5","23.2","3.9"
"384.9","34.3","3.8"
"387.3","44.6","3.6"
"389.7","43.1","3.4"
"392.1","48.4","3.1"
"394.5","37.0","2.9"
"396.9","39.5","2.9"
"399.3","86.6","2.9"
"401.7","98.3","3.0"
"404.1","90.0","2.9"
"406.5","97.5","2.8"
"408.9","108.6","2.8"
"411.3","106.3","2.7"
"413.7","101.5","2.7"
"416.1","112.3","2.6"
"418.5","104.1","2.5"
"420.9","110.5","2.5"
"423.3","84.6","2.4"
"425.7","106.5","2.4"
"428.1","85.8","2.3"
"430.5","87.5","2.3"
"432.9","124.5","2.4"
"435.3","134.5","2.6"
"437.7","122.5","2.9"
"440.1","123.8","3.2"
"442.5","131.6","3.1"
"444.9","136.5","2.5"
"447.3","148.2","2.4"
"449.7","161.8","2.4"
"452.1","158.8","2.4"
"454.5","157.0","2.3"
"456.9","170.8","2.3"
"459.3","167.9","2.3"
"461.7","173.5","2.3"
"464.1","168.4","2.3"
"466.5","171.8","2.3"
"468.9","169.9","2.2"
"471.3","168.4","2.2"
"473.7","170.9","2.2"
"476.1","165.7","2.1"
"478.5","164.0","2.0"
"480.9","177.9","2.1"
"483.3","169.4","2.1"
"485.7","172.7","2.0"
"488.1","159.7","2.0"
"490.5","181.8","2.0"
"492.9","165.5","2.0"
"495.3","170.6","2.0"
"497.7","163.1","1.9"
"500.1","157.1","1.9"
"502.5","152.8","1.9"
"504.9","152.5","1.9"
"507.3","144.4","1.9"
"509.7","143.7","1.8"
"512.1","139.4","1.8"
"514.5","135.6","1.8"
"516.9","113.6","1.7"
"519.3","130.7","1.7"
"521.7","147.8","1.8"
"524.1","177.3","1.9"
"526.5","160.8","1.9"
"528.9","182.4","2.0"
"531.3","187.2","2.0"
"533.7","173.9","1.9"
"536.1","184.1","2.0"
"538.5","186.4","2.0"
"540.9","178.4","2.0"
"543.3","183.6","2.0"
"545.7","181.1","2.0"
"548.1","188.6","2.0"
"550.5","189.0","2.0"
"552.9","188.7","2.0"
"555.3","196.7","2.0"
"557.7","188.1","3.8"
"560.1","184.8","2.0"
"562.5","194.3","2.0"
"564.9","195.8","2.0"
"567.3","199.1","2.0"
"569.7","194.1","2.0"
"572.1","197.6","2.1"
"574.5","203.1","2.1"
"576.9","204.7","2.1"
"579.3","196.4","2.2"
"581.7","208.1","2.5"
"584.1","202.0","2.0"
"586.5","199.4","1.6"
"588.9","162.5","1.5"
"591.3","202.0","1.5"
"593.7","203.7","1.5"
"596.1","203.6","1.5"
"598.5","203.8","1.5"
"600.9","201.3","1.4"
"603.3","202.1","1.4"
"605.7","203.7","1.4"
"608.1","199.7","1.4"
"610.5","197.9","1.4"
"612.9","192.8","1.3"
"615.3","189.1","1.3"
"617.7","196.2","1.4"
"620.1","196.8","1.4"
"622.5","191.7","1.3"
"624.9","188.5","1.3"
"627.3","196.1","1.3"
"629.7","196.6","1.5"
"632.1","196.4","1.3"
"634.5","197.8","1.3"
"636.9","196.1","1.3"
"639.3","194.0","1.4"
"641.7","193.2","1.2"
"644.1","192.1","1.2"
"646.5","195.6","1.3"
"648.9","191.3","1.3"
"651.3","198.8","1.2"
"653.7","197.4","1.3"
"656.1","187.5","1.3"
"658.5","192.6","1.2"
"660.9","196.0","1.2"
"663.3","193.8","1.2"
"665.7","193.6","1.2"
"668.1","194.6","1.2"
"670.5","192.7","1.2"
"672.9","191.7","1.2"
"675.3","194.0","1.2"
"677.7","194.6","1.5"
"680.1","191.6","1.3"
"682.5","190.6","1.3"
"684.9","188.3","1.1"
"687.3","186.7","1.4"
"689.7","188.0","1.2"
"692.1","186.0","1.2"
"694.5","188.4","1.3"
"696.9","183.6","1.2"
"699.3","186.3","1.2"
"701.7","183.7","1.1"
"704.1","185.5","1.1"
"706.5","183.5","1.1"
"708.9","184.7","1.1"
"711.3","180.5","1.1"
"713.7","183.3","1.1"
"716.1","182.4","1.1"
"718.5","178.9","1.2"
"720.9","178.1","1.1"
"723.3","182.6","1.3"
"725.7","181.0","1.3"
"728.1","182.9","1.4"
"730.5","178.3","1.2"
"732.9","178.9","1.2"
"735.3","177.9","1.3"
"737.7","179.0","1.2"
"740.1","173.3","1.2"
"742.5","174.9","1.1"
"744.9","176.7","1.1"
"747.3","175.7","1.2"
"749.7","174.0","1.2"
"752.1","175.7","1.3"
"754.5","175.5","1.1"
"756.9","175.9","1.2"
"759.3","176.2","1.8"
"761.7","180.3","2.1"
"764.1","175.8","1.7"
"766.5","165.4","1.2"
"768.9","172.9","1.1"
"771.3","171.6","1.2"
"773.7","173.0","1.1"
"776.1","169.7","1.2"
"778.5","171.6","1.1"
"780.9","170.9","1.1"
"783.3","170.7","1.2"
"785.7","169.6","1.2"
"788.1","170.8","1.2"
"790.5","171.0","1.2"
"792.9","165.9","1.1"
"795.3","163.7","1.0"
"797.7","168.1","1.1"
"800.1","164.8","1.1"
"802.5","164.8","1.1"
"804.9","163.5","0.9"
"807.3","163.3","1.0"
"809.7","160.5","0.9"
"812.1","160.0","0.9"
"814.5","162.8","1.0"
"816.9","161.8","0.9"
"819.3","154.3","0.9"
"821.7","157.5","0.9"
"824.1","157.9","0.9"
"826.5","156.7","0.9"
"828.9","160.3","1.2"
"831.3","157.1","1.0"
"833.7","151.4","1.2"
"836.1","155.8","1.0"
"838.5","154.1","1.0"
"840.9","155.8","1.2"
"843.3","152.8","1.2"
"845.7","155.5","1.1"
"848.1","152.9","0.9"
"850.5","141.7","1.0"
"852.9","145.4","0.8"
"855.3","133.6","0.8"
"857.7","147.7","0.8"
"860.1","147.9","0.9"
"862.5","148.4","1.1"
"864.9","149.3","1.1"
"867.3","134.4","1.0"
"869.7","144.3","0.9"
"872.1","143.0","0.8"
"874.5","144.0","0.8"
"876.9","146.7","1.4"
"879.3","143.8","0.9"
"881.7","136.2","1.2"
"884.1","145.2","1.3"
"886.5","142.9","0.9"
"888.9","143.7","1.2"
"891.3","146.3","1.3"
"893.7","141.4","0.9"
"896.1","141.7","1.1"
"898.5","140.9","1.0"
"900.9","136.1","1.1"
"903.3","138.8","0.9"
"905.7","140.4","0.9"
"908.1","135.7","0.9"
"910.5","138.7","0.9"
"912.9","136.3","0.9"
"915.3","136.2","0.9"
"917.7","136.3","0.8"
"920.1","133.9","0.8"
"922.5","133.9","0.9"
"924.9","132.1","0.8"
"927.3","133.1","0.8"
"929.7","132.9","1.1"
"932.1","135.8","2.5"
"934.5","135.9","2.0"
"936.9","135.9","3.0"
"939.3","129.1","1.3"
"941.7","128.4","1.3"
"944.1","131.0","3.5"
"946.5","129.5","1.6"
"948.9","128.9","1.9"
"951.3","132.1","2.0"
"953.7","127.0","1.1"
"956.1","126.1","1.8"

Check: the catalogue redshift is 0.000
